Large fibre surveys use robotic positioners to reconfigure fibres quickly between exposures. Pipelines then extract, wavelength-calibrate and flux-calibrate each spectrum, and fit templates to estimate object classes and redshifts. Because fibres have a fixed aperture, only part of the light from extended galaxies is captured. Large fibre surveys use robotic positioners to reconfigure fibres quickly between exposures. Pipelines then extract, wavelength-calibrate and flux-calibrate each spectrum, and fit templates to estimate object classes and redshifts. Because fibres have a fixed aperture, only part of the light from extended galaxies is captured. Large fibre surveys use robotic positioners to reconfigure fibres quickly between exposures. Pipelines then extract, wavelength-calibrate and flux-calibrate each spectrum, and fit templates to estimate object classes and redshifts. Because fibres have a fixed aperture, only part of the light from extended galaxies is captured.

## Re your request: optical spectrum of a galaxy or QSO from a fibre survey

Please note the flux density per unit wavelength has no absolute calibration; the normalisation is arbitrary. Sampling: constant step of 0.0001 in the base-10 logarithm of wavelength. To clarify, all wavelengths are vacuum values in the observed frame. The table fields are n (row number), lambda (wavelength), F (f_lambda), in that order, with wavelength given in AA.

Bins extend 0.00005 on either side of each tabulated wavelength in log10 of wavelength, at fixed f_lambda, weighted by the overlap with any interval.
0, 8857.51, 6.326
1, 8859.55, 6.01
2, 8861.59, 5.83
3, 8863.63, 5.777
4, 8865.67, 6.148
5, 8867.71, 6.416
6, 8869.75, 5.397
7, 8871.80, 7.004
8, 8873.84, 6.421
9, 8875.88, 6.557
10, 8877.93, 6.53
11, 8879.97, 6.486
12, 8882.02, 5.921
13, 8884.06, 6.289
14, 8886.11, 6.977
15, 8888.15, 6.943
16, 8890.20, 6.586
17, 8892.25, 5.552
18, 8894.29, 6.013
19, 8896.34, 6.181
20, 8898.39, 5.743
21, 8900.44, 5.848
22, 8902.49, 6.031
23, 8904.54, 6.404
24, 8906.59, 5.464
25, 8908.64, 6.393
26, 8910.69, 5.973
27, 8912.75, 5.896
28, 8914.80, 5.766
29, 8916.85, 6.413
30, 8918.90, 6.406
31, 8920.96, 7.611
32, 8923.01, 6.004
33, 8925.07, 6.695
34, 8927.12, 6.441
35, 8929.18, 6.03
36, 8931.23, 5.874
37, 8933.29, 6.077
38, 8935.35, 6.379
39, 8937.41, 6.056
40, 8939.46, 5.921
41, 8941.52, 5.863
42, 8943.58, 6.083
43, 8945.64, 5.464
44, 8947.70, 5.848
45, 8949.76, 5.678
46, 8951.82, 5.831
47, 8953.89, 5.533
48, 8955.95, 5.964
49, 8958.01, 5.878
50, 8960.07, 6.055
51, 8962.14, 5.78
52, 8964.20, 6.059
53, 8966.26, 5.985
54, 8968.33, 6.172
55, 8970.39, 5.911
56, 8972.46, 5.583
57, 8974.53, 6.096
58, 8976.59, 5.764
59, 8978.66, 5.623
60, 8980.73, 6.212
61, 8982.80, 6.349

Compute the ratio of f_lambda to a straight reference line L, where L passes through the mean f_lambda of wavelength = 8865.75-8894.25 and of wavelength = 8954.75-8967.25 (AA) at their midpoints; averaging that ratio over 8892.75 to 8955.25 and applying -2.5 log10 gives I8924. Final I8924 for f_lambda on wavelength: 0.01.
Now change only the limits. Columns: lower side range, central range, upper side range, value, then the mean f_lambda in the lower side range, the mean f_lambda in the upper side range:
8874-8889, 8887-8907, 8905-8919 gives 0.030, 6.52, 6.04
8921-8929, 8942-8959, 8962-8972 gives 0.072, 6.5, 5.98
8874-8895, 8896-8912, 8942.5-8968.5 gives 0.045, 6.39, 5.86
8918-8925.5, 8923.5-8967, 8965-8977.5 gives 0.060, 6.68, 5.92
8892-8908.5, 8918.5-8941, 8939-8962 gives -0.076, 5.95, 5.82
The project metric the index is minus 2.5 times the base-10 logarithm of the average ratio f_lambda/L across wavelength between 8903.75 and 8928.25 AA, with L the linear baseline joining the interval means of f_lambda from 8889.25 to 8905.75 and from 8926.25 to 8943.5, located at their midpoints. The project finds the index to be -0.04 mag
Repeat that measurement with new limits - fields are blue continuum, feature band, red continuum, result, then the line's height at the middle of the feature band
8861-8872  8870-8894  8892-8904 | -0.08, 5.99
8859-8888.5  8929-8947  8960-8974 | 0.01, 6.05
